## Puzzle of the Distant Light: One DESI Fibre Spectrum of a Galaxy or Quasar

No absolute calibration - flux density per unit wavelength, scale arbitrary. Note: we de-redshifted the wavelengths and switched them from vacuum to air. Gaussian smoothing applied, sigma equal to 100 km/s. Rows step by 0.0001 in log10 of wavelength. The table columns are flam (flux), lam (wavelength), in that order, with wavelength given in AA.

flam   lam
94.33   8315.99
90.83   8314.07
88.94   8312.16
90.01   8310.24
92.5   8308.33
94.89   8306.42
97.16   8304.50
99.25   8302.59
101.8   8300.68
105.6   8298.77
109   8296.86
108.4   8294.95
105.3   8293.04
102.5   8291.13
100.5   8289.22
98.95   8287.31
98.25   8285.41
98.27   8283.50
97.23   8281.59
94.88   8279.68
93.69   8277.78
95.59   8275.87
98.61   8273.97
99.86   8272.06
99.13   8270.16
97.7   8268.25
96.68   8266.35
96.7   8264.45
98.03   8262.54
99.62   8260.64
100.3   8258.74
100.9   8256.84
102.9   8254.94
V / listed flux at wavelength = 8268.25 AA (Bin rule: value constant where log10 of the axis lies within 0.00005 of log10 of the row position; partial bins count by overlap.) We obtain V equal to 97.7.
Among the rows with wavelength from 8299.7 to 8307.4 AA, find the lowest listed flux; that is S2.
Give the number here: 94.89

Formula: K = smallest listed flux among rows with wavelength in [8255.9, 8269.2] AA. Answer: 96.68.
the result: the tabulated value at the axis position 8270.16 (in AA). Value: 99.13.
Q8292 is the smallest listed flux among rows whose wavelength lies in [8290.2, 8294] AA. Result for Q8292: 102.5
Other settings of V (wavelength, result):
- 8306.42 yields 94.89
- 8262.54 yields 98.03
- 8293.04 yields 105.3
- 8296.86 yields 109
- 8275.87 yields 95.59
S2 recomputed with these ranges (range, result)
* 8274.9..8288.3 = 93.69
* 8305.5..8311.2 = 90.01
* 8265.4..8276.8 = 95.59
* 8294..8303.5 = 99.25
